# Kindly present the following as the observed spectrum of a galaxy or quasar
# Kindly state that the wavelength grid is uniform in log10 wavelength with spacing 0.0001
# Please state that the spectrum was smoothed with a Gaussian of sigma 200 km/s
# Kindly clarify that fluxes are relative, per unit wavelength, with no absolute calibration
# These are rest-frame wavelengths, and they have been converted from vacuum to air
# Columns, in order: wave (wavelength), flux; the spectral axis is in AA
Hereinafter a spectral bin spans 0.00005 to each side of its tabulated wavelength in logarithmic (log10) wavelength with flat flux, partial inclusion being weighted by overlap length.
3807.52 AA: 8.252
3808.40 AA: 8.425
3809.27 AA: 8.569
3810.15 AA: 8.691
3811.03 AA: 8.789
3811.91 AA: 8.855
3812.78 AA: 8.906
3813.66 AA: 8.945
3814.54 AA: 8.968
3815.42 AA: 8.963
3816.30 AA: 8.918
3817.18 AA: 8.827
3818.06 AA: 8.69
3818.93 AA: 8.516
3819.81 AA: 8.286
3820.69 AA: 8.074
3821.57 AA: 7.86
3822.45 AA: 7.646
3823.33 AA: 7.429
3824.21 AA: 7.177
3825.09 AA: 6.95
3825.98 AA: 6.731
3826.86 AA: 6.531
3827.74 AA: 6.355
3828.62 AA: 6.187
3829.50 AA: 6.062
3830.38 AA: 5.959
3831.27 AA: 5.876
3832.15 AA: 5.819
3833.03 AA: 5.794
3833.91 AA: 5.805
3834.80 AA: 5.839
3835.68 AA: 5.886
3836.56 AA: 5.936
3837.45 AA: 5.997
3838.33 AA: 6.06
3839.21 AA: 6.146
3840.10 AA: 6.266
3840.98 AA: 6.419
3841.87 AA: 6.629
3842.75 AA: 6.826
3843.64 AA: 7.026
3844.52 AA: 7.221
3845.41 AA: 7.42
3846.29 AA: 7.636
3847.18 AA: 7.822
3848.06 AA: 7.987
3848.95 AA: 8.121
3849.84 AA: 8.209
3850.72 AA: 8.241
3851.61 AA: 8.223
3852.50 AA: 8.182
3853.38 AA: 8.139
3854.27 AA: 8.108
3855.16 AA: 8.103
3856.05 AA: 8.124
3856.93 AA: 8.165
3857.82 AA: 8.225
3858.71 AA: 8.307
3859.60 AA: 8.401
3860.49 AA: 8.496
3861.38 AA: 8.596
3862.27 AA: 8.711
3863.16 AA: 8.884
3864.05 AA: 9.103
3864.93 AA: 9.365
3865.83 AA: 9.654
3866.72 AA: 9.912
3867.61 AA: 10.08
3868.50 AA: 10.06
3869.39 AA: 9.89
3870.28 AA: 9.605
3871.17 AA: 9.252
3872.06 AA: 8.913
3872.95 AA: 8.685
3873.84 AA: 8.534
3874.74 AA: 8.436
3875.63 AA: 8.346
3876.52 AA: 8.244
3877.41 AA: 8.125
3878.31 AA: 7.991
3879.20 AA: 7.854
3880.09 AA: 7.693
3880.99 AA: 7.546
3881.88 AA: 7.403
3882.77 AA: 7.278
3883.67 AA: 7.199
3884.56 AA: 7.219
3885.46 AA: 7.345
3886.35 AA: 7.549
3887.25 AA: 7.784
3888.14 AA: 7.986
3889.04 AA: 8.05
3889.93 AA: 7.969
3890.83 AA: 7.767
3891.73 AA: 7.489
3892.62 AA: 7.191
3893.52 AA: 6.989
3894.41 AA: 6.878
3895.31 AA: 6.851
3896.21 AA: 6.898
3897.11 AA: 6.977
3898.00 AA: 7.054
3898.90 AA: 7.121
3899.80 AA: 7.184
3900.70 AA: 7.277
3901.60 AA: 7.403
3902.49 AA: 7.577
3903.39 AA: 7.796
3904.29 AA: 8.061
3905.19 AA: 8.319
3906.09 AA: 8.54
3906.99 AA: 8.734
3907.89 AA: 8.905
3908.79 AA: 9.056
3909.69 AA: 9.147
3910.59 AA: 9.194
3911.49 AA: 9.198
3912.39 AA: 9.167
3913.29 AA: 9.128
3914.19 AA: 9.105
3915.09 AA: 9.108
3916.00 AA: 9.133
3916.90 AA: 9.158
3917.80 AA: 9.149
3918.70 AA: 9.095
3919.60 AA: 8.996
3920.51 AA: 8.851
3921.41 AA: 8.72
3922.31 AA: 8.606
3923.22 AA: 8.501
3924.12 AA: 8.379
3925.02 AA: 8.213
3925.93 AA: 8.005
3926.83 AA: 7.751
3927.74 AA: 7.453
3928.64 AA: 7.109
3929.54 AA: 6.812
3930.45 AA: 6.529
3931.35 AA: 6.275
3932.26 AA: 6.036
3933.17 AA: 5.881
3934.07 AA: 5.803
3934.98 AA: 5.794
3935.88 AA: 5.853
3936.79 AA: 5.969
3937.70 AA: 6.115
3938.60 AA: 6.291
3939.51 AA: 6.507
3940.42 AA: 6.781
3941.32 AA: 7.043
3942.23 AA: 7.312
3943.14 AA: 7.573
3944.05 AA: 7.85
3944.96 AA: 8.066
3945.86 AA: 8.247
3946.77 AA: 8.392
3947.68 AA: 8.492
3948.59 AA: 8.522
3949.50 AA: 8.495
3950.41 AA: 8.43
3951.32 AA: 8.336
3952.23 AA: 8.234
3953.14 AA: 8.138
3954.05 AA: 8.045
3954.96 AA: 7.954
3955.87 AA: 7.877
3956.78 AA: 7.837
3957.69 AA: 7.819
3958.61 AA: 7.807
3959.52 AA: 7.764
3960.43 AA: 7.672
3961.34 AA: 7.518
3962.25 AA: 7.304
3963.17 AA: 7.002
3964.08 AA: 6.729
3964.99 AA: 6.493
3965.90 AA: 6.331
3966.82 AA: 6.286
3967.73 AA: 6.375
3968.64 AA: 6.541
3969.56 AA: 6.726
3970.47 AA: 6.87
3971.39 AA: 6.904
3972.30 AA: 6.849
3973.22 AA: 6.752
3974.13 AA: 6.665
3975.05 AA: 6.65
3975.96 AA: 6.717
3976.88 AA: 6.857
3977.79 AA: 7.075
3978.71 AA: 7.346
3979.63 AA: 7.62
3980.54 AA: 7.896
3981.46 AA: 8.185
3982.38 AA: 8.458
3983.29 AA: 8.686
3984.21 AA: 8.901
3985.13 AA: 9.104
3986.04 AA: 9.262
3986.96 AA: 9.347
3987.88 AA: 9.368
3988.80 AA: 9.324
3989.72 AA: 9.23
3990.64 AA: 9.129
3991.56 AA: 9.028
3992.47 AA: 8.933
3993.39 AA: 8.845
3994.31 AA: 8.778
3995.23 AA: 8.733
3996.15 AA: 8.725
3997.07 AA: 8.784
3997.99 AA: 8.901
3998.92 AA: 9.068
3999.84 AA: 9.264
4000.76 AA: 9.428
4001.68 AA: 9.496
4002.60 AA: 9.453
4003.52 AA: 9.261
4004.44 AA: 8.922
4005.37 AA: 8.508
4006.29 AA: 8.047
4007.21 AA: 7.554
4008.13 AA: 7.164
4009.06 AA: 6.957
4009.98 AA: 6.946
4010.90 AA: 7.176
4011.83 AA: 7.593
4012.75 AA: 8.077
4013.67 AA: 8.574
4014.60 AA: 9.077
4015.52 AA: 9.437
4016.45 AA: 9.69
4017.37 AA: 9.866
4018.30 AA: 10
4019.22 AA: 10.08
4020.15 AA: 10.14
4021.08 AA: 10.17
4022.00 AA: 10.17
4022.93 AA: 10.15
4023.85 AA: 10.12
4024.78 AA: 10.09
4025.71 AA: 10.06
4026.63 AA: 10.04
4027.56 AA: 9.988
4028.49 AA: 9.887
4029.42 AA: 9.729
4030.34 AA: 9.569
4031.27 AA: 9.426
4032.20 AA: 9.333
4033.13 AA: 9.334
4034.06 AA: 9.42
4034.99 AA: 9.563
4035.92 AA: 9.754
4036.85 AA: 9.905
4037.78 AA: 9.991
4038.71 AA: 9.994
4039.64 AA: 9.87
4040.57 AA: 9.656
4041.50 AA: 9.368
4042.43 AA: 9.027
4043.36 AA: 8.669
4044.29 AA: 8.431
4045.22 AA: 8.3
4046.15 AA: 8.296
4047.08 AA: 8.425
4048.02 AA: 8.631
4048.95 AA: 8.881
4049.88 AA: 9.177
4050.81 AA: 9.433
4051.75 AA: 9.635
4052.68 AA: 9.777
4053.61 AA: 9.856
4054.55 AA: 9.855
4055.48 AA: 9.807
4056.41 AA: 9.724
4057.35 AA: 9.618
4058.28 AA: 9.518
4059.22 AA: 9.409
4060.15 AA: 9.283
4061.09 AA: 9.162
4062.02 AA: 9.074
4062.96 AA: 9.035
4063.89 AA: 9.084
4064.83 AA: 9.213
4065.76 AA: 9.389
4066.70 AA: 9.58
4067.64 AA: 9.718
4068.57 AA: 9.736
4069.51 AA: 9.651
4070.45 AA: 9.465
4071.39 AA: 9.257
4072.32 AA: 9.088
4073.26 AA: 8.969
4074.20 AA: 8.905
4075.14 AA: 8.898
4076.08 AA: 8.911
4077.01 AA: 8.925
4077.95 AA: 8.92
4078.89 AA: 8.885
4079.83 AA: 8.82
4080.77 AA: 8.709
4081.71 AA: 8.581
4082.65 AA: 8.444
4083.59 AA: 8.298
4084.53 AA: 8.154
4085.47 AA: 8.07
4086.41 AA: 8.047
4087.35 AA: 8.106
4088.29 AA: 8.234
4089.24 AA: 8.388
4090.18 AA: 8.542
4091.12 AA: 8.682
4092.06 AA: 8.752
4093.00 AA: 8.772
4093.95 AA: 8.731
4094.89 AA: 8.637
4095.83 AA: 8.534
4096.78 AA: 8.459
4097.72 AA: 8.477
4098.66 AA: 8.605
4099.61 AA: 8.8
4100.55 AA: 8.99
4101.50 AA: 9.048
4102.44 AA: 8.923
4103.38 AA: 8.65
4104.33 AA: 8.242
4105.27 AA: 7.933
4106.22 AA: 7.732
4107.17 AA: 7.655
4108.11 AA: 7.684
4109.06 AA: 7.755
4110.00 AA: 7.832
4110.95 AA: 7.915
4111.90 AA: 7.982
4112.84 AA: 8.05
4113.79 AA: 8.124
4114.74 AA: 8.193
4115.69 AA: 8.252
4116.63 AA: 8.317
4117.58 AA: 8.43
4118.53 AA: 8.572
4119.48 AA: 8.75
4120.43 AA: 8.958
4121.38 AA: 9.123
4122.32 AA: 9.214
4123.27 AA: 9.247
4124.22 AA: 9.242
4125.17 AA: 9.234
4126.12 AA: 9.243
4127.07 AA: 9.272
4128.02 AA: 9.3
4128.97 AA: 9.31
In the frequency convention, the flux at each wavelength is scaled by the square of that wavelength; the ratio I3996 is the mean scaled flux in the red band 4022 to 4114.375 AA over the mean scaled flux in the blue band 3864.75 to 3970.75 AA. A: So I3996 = 1.2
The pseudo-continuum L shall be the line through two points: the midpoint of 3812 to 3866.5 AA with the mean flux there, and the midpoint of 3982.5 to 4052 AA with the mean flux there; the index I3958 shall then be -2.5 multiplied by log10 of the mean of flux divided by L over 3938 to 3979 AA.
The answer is 0.17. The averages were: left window 7.59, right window 9.13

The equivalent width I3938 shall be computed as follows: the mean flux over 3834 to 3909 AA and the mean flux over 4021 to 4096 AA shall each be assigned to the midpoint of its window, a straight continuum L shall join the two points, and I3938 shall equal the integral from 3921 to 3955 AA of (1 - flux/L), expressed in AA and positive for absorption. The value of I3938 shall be 3.7 AA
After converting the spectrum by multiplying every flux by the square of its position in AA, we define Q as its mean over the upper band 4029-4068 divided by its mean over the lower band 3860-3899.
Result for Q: 1.2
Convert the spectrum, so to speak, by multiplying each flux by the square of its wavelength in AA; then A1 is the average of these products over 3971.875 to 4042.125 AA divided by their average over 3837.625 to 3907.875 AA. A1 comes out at 1.2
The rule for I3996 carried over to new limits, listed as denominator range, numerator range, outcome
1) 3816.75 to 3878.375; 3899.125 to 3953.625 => 1.06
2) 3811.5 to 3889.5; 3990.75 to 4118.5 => 1.27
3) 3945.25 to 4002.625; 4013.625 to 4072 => 1.23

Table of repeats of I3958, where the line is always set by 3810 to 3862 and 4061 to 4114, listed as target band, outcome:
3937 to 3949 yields 0.077 mag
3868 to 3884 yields -0.099 mag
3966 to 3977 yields 0.215 mag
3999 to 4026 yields -0.088 mag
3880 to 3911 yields 0.010 mag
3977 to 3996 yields -0.058 mag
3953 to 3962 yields 0.031 mag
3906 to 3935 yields -0.043 mag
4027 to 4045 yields -0.132 mag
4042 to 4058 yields -0.083 mag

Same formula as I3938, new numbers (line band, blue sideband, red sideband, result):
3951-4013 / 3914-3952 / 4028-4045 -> 4.1 AA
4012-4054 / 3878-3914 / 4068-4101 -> -4.9 AA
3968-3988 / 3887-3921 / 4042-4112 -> 1.9 AA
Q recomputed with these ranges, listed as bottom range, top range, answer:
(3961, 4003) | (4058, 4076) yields 1.21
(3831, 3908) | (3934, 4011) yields 1.06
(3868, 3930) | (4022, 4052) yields 1.24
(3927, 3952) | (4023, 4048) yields 1.39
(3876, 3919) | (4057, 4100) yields 1.21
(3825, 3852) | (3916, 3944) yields 1.15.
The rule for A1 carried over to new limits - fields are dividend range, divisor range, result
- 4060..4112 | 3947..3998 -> 1.16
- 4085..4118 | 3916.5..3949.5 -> 1.21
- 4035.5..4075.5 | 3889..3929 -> 1.23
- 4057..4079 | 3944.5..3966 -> 1.25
